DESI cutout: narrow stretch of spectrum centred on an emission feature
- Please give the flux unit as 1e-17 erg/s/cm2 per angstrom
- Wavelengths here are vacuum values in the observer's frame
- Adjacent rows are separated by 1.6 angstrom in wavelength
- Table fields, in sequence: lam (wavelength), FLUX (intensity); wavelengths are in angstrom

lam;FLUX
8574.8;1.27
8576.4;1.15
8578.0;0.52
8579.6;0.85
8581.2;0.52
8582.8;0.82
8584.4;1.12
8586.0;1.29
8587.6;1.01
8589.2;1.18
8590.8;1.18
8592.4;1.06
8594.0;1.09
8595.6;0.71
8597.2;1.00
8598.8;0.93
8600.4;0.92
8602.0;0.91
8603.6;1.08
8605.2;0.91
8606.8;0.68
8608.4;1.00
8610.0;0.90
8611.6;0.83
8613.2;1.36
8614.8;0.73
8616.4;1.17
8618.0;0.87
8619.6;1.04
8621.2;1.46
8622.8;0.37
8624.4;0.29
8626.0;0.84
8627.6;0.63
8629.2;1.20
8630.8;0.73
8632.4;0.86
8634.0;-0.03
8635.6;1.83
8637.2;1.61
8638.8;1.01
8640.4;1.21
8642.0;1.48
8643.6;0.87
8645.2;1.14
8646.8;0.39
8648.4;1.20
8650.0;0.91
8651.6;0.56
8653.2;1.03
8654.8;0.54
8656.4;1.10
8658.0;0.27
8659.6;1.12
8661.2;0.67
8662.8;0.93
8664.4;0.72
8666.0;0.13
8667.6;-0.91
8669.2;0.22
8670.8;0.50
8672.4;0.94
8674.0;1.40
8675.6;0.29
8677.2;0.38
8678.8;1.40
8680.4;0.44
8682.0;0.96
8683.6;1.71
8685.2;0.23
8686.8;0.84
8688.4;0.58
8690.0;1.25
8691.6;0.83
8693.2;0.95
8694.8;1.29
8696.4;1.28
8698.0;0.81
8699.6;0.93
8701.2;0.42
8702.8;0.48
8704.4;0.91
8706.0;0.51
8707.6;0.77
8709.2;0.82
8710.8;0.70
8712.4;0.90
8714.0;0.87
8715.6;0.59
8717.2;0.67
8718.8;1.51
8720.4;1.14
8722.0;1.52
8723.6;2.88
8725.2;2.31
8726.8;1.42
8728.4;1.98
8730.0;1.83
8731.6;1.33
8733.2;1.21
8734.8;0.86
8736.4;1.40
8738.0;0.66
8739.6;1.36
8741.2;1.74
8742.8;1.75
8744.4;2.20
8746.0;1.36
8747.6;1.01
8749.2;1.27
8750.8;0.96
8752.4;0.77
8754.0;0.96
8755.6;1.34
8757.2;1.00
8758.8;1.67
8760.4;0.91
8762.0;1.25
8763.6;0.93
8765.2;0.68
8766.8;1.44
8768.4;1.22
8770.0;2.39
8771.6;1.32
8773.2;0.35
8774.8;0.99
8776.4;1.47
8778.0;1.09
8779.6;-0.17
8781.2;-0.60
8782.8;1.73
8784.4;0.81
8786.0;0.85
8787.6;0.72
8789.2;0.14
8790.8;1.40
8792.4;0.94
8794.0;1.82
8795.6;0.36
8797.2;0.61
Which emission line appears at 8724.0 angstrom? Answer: [S II] 6716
